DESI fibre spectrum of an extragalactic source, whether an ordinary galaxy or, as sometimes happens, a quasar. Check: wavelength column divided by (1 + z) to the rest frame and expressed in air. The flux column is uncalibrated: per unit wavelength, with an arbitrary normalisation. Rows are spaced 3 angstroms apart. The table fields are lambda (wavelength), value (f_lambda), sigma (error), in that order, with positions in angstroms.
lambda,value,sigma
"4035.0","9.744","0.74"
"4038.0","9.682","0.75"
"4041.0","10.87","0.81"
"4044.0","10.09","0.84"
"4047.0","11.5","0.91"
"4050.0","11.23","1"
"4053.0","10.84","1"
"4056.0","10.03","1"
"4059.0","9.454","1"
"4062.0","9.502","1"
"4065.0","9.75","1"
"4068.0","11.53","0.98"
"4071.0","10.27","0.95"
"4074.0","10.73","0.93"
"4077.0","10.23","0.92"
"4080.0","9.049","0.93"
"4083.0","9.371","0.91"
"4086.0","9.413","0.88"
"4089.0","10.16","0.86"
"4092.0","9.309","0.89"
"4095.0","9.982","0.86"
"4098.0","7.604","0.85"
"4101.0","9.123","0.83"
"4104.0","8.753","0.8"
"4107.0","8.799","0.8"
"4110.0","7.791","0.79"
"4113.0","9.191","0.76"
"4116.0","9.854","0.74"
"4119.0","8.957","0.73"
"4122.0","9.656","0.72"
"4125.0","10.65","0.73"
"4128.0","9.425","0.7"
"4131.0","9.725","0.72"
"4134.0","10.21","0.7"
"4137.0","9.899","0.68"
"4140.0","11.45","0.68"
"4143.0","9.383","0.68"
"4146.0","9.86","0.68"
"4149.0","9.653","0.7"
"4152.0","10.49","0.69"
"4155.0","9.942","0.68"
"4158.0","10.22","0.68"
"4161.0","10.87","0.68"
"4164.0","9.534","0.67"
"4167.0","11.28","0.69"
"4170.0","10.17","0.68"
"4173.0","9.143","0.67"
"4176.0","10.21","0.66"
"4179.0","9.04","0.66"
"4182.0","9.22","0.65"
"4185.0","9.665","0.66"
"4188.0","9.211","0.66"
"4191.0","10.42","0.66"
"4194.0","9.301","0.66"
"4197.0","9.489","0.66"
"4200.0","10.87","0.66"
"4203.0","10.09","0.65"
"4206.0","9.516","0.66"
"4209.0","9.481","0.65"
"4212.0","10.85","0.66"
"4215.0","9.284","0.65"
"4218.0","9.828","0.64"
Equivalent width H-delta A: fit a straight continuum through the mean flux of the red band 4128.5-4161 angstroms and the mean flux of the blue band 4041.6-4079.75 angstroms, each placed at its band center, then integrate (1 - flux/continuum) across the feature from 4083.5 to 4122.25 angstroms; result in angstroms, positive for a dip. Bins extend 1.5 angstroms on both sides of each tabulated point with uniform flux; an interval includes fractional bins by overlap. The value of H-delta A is 4.3 angstroms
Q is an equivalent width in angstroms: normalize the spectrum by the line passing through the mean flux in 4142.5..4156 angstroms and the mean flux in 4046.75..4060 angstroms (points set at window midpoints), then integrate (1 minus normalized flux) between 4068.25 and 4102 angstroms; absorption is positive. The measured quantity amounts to 2.30 angstroms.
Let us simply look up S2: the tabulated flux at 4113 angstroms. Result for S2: 9.191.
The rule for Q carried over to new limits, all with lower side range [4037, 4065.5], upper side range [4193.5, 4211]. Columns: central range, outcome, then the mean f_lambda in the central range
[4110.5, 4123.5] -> 1.1 angstroms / 9.29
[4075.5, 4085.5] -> 0.7 angstroms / 9.54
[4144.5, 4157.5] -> 0.0 angstroms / 10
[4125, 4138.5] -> 0.2 angstroms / 9.91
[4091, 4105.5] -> 1.8 angstroms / 8.94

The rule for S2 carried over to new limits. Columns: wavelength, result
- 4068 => 11.53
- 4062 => 9.502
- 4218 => 9.828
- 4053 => 10.84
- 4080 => 9.049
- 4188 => 9.211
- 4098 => 7.604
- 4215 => 9.284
